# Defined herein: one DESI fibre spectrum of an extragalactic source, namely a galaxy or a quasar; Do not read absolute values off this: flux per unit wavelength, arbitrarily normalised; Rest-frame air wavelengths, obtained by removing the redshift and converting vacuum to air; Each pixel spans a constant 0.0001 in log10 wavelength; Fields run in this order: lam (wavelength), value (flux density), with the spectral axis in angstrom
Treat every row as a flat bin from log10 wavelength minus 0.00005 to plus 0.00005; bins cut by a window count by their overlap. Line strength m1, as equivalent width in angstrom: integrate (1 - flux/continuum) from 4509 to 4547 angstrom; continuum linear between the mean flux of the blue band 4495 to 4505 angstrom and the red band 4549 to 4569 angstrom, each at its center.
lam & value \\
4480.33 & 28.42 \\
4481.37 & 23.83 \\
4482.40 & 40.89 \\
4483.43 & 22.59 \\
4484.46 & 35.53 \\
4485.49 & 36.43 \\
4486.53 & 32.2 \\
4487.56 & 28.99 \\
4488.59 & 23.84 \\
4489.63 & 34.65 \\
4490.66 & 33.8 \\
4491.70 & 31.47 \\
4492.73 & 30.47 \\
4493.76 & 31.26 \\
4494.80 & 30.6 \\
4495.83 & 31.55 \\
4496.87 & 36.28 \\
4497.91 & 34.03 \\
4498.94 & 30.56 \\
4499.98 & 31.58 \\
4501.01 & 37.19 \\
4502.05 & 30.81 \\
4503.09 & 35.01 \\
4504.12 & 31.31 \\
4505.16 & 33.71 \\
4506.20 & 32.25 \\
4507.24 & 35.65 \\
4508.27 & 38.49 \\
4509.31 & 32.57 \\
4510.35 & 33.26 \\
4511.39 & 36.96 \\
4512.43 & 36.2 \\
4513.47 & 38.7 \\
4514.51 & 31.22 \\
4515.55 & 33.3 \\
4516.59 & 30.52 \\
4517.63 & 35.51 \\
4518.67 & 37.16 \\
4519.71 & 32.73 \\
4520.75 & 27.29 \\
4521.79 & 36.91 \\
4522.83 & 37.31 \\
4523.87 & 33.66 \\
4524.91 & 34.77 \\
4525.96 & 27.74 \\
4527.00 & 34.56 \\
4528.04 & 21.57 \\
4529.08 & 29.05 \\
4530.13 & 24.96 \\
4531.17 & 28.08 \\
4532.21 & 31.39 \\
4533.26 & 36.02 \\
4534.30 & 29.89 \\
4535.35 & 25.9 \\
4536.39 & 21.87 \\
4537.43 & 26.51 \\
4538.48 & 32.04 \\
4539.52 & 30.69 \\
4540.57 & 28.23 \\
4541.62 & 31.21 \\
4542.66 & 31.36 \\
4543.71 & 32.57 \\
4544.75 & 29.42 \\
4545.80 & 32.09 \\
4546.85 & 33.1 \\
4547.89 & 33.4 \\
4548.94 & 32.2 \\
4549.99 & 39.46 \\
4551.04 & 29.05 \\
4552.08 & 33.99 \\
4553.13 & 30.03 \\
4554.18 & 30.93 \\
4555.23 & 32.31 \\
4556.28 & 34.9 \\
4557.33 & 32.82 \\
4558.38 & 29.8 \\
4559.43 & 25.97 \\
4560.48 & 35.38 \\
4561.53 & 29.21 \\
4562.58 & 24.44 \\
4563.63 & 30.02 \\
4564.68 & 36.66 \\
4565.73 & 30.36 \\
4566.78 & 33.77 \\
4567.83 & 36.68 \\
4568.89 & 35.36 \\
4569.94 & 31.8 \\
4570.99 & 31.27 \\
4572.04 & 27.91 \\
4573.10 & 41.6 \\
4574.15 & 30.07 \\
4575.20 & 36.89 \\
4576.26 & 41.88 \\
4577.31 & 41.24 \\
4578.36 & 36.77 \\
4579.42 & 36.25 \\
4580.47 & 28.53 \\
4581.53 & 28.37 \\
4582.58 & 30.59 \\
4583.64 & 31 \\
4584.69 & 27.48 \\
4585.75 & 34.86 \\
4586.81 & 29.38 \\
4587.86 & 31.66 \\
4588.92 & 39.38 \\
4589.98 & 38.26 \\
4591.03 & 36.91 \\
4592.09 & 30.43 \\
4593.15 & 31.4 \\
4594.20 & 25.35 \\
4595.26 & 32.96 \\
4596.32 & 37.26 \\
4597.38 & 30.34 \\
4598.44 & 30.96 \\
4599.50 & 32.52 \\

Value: 1.3 angstrom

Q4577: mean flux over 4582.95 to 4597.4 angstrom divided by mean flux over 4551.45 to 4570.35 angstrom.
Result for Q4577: 1.02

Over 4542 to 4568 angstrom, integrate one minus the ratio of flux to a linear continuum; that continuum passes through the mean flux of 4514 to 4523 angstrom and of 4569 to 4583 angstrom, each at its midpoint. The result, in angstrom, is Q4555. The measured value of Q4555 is 1.5 angstrom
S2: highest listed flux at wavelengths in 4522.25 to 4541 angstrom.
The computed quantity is 37.31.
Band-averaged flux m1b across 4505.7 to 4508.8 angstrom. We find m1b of 35.5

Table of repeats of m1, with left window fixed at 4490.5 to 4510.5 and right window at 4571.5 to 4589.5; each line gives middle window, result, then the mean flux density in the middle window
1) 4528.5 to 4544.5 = 2.0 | 29.3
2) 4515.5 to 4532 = 0.9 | 31.5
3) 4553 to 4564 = 1.0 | 30.5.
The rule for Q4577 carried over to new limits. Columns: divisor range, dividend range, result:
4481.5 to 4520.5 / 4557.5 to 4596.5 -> 0.99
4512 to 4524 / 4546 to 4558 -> 0.96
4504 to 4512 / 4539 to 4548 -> 0.91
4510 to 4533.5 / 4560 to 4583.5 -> 1.03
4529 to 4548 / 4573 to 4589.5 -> 1.14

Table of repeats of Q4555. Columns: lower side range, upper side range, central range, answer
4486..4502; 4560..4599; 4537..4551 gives 0.4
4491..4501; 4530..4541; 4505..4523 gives -2.2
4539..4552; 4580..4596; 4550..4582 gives -1.0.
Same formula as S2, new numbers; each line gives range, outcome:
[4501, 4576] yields 41.6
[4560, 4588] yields 41.88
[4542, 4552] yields 39.46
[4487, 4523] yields 38.7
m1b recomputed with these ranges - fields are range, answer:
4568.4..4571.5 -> 32.8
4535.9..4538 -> 24.4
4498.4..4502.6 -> 32.6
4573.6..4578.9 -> 37.4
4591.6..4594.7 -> 29.1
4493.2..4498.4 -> 32.7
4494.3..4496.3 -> 31.1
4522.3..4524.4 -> 35.6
